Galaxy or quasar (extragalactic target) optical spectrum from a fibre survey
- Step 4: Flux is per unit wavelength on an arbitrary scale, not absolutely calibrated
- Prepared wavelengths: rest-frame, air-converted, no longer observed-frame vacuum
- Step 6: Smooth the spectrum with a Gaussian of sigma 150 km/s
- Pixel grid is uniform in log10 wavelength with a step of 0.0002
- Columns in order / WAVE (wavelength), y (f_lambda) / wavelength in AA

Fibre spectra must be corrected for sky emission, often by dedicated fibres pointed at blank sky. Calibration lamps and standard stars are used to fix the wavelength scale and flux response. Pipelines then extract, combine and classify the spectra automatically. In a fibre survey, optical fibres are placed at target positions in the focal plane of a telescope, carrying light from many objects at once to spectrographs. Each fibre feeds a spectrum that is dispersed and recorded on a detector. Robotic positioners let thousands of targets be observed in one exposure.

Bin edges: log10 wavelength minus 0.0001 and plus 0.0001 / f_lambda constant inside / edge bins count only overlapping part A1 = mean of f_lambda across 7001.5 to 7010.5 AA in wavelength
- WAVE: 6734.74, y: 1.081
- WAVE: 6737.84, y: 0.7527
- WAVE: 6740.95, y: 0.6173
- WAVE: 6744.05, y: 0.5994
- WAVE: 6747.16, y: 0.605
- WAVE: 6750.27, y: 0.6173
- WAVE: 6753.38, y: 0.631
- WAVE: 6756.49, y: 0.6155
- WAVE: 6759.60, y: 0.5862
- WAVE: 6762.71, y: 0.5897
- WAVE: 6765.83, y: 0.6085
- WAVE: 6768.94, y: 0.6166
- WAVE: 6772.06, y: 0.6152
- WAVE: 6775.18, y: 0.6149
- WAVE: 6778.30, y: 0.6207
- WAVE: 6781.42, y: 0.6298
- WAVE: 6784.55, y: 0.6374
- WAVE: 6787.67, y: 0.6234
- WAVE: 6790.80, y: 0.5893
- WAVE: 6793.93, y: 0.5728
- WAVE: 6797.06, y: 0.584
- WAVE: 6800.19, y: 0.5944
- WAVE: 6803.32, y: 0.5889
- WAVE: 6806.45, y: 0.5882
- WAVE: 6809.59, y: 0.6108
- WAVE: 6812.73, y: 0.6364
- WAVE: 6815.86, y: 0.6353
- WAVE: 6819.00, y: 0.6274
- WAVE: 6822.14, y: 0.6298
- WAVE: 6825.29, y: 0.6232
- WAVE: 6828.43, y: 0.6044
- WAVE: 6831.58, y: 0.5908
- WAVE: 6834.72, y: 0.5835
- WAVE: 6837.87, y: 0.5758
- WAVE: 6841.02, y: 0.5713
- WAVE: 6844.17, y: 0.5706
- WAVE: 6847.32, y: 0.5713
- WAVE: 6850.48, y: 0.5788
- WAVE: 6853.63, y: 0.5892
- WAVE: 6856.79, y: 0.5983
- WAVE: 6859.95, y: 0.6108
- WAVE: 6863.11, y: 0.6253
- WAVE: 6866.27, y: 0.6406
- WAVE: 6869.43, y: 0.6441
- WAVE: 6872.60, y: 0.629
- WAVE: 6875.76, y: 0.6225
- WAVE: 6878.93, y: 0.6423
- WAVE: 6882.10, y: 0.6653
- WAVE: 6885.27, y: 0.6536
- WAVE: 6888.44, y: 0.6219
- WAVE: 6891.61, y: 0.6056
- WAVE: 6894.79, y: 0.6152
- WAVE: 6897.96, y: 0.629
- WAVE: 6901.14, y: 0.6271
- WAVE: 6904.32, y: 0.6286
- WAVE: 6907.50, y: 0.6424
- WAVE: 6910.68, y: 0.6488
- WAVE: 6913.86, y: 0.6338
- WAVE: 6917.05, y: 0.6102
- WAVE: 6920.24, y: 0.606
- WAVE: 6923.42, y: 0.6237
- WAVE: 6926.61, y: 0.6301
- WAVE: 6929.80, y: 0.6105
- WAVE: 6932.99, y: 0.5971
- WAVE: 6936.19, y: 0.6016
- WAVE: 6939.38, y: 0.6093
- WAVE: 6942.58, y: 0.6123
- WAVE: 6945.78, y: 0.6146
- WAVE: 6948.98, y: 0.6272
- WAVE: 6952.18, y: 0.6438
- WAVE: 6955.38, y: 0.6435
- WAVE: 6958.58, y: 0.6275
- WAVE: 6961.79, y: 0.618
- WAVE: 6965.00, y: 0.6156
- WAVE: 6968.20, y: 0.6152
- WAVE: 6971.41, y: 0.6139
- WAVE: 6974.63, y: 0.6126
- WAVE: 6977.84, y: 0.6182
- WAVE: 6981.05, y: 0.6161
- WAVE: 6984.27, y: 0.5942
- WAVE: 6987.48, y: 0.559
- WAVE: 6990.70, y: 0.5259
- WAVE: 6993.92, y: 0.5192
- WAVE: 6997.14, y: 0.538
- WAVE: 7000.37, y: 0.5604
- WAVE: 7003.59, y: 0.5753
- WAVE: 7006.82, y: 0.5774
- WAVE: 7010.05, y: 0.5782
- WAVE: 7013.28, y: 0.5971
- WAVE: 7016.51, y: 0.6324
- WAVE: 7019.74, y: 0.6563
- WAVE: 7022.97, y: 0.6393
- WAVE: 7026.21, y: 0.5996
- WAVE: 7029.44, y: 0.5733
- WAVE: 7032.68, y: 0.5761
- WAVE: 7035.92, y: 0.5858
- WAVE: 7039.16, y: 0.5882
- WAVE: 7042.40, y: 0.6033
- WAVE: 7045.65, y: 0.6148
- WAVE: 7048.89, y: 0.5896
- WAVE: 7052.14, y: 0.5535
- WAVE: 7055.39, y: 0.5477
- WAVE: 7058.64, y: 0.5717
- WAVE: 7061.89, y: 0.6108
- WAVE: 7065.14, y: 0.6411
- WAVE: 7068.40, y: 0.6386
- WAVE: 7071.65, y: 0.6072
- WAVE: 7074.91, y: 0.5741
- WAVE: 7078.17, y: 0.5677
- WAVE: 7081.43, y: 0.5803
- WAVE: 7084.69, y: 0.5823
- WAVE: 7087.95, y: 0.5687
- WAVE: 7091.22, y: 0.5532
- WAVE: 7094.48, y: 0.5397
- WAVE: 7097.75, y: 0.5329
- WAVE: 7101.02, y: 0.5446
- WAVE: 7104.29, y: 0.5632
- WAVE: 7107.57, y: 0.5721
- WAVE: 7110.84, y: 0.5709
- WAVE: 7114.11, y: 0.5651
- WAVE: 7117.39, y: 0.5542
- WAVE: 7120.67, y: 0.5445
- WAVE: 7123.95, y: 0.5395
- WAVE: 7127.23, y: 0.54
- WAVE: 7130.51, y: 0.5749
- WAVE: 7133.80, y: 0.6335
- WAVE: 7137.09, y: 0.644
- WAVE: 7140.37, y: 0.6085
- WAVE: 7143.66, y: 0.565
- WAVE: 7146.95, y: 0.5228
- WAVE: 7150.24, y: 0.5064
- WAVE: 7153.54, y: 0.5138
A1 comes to 0.576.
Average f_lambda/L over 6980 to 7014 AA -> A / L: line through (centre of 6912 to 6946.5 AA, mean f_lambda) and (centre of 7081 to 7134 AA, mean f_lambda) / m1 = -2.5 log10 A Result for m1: 0.05 mag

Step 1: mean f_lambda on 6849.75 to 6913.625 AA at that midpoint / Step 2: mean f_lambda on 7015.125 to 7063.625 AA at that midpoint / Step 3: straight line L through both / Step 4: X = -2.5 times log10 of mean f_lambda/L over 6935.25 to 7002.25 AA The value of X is 0.02 mag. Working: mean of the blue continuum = 0.627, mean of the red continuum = 0.596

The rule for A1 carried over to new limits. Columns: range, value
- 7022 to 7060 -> 0.586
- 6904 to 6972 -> 0.622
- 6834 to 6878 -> 0.602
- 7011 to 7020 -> 0.621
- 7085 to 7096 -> 0.558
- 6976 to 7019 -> 0.578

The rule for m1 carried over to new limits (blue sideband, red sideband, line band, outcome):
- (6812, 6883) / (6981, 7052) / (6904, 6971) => -0.04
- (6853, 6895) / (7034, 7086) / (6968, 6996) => 0.04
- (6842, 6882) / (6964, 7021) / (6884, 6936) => -0.04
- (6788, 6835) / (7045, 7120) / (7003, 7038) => -0.03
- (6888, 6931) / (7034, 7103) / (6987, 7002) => 0.12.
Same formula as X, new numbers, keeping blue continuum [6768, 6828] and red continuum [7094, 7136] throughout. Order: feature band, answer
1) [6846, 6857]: 0.038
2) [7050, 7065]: -0.015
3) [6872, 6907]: -0.060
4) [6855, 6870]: -0.036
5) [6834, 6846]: 0.057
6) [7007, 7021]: -0.061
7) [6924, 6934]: -0.042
